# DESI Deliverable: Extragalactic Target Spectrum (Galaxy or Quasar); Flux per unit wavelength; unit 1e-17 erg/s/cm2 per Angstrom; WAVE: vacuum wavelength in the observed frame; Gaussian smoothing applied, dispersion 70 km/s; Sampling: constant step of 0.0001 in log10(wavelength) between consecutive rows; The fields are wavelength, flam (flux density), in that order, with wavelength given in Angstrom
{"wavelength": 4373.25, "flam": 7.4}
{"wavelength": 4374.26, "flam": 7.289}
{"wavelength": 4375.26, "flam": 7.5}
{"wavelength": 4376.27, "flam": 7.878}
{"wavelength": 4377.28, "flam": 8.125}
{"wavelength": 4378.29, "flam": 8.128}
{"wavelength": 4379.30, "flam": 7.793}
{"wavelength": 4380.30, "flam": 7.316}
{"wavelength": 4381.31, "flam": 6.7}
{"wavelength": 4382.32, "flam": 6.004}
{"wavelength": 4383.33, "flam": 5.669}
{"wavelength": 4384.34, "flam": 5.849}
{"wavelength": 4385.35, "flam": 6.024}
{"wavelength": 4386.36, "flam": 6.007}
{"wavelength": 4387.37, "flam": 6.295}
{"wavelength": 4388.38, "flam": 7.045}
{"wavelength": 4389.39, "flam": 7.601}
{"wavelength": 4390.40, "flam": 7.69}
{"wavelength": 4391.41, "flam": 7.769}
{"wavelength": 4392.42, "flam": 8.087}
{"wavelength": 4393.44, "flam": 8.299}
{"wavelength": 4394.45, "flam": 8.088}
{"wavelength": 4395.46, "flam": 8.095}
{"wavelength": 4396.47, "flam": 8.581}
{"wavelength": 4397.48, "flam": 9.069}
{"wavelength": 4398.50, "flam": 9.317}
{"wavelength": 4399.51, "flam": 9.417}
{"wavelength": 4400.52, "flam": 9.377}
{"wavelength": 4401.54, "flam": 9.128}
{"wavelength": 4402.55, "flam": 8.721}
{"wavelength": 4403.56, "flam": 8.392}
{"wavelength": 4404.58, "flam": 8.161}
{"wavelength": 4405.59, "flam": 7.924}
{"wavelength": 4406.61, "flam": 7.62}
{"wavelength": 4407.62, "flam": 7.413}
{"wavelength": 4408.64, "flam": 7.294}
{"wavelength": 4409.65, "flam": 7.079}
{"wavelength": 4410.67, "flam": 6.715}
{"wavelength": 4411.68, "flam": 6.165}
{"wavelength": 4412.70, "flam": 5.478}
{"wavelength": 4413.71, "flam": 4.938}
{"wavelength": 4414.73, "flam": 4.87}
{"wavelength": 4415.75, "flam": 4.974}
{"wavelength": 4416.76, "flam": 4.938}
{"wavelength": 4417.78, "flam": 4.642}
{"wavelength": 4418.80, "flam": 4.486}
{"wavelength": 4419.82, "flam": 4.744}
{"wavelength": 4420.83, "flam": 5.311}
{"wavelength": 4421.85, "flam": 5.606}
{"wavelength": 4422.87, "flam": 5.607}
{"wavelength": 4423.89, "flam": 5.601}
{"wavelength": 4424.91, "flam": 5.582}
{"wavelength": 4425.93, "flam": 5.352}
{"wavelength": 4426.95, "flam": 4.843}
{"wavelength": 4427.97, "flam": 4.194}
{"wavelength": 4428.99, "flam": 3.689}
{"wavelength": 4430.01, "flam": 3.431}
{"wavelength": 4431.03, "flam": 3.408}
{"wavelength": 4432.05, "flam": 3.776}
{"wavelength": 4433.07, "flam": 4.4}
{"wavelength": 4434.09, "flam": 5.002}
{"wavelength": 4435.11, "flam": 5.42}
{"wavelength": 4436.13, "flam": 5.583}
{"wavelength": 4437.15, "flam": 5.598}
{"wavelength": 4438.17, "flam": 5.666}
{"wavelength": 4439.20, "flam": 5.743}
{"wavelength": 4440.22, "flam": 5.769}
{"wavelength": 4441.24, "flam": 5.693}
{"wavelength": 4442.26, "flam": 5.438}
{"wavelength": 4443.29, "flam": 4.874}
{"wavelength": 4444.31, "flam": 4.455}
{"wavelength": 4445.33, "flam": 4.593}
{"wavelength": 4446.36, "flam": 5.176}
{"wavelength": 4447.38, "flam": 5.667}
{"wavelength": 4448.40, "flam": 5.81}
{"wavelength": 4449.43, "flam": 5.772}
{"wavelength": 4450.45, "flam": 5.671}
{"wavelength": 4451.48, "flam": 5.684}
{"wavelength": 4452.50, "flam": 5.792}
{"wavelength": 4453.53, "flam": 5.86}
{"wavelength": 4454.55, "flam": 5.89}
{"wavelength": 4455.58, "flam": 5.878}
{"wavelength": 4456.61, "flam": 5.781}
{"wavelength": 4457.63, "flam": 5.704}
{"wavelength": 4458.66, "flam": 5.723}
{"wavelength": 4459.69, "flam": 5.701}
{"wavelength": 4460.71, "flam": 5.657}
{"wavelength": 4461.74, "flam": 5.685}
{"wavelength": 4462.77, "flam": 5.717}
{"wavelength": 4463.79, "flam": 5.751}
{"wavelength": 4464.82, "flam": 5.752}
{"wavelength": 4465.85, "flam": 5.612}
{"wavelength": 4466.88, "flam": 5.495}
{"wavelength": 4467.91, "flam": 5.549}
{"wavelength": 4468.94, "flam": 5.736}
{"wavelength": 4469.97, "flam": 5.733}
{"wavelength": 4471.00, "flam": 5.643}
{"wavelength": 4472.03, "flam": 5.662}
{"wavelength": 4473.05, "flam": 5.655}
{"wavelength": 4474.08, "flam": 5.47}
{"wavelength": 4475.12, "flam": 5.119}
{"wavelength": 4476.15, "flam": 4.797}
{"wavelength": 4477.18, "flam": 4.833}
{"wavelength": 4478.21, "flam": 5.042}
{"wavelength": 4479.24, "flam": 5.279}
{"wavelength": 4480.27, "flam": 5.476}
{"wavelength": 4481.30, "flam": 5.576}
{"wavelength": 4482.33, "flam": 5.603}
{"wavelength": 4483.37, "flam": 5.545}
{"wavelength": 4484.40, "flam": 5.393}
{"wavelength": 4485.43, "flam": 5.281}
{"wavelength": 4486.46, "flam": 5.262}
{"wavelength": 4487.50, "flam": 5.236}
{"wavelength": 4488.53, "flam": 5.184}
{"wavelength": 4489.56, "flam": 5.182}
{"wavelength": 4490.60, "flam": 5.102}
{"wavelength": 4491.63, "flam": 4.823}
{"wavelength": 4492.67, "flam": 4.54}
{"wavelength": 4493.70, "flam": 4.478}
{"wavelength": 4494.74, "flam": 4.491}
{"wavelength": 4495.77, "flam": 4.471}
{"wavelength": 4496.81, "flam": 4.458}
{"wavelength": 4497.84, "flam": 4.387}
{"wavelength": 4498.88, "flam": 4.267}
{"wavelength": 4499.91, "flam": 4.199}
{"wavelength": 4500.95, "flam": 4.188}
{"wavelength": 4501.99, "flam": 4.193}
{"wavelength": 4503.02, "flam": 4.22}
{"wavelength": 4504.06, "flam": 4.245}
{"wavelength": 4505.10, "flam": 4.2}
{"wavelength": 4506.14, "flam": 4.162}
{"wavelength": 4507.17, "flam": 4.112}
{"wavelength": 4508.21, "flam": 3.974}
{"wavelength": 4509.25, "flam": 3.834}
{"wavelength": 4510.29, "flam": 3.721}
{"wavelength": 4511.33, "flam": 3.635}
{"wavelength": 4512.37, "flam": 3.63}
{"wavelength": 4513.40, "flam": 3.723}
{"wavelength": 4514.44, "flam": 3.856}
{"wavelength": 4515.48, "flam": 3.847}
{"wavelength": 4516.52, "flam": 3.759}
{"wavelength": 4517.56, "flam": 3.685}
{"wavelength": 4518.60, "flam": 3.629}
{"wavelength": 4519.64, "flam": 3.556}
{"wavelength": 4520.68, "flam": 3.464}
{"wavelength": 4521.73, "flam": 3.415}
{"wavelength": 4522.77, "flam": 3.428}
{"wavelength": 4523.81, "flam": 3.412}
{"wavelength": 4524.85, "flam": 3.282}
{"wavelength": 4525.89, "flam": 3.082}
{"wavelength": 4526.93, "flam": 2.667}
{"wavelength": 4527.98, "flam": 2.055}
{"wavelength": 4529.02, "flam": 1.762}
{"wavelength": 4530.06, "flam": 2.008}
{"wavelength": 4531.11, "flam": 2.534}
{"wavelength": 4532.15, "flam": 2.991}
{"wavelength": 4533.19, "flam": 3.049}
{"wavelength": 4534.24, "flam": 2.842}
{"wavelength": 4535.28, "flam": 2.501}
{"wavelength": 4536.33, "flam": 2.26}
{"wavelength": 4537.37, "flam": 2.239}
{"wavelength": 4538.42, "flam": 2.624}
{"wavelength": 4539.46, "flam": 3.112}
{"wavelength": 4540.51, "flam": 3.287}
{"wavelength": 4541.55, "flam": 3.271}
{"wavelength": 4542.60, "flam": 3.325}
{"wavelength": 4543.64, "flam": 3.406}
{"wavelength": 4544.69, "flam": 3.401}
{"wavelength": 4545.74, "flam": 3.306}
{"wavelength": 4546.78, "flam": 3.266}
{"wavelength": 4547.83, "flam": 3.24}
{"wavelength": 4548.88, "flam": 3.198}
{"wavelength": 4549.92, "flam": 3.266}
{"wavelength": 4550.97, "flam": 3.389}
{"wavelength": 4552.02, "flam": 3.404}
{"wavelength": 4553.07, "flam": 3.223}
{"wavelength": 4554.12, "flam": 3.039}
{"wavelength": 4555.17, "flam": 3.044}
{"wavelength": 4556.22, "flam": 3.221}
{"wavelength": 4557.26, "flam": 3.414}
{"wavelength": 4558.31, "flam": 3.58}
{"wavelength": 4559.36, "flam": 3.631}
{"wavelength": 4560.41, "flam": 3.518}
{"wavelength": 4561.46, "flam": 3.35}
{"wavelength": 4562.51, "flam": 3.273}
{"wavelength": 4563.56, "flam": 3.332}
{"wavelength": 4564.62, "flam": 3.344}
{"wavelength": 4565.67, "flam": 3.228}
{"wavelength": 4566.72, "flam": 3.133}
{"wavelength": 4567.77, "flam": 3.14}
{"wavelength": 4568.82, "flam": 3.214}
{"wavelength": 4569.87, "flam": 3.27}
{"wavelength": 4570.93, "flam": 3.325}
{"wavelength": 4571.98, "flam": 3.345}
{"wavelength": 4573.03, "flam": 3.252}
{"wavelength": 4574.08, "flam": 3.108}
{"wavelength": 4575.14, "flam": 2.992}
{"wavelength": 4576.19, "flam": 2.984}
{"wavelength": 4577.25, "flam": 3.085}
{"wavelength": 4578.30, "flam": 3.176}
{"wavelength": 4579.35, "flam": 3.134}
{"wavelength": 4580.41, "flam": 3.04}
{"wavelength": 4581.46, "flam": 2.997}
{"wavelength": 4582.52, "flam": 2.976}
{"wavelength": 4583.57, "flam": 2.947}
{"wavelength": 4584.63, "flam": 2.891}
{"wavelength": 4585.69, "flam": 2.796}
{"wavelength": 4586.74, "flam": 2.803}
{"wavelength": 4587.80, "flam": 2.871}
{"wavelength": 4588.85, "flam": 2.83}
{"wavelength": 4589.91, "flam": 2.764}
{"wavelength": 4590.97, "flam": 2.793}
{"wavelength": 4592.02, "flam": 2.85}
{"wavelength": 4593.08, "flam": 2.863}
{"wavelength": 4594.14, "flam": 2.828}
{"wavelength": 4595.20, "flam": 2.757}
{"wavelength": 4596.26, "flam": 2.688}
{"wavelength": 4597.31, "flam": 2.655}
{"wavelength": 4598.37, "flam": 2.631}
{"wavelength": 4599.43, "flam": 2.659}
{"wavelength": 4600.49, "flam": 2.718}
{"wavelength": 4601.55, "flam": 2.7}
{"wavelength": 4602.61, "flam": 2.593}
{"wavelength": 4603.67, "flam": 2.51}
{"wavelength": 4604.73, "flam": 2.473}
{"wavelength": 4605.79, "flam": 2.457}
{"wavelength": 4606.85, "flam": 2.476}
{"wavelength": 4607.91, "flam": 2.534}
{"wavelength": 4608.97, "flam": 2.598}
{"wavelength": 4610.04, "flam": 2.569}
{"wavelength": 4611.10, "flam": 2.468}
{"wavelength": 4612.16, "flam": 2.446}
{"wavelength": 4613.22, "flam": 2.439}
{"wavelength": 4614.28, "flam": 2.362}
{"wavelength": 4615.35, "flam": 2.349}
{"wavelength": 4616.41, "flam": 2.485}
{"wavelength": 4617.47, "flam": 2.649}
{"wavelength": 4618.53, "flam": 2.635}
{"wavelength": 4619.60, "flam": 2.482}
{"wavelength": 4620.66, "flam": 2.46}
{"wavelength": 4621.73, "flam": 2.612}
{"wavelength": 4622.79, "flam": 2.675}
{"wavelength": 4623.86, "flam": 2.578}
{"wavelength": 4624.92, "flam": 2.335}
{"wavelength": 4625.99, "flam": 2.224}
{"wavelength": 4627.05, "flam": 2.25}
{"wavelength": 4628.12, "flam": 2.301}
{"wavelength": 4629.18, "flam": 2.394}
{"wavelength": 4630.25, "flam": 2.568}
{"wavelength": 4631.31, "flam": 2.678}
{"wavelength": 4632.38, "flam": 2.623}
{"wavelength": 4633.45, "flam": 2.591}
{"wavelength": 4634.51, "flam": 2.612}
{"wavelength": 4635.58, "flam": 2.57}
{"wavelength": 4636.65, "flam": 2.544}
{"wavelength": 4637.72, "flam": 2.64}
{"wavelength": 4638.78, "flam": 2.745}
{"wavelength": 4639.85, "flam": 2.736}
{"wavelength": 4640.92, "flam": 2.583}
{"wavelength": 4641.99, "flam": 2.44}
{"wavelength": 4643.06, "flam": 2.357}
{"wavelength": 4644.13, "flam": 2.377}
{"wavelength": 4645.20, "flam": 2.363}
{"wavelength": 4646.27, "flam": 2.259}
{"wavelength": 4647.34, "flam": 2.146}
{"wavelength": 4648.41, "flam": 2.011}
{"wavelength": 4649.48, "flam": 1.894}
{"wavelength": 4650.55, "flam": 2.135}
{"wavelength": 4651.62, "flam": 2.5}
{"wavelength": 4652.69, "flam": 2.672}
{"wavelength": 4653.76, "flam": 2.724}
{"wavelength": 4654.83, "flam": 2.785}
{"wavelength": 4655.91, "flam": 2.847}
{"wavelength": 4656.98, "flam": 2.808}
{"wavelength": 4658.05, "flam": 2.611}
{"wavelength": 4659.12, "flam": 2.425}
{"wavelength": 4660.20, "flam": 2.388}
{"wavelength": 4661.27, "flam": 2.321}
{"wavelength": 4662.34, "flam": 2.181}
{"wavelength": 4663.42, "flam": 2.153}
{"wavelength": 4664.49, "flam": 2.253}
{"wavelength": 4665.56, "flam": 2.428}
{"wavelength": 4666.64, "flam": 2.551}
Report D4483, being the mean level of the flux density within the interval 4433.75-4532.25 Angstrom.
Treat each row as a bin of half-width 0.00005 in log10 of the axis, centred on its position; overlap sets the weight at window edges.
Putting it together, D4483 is 4.74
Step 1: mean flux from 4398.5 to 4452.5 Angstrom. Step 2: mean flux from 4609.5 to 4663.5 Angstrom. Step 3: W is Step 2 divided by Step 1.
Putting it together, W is 0.4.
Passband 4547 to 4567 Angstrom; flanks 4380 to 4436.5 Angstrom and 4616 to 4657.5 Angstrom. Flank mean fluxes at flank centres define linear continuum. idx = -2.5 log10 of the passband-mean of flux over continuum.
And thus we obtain 0.17 mag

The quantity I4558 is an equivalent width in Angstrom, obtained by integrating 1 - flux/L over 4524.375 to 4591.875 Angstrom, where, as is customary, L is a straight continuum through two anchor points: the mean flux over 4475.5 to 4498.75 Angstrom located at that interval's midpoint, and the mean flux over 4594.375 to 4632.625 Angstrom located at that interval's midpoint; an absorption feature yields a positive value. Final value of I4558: 9.9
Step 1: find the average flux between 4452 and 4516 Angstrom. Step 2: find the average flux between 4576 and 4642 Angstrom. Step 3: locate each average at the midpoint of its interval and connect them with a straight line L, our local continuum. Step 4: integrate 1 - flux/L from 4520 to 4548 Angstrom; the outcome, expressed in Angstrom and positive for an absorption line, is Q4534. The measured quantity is 7.7 Angstrom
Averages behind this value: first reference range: 4.98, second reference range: 2.65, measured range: 2.93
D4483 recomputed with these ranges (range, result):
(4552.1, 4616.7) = 2.92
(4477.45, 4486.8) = 5.38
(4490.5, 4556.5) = 3.49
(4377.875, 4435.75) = 6.47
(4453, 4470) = 5.72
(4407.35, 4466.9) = 5.38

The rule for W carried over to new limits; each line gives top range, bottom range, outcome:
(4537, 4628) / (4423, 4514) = 0.58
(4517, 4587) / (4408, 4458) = 0.59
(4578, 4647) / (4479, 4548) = 0.68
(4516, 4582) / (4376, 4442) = 0.49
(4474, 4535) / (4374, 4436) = 0.63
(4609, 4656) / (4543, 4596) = 0.79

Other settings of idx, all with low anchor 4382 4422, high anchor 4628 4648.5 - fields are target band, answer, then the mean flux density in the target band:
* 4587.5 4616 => 0.211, 2.62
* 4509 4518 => 0.285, 3.74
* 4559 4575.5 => 0.173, 3.28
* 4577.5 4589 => 0.194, 2.96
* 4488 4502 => 0.142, 4.58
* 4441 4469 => 0.075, 5.57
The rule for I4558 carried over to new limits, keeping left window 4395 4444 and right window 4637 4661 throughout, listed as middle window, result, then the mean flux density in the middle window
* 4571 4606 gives 5.8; 2.86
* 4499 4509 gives 1.3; 4.16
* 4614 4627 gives 2.0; 2.48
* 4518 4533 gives 5.0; 2.95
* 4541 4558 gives 3.2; 3.28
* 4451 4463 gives -0.6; 5.76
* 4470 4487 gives -0.7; 5.36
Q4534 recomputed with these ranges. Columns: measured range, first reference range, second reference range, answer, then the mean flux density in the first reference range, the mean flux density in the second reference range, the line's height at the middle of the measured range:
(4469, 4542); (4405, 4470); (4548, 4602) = 4.4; 5.48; 3.07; 4.29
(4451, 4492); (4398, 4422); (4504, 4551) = -4.7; 6.8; 3.26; 4.95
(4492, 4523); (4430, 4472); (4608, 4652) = 3.4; 5.42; 2.46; 4.49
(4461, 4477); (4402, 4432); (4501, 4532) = -3.4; 5.74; 3.49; 4.56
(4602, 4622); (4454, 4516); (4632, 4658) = 3.3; 4.95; 2.5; 3.01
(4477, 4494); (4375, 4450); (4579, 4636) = -0.8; 6.32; 2.63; 4.94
